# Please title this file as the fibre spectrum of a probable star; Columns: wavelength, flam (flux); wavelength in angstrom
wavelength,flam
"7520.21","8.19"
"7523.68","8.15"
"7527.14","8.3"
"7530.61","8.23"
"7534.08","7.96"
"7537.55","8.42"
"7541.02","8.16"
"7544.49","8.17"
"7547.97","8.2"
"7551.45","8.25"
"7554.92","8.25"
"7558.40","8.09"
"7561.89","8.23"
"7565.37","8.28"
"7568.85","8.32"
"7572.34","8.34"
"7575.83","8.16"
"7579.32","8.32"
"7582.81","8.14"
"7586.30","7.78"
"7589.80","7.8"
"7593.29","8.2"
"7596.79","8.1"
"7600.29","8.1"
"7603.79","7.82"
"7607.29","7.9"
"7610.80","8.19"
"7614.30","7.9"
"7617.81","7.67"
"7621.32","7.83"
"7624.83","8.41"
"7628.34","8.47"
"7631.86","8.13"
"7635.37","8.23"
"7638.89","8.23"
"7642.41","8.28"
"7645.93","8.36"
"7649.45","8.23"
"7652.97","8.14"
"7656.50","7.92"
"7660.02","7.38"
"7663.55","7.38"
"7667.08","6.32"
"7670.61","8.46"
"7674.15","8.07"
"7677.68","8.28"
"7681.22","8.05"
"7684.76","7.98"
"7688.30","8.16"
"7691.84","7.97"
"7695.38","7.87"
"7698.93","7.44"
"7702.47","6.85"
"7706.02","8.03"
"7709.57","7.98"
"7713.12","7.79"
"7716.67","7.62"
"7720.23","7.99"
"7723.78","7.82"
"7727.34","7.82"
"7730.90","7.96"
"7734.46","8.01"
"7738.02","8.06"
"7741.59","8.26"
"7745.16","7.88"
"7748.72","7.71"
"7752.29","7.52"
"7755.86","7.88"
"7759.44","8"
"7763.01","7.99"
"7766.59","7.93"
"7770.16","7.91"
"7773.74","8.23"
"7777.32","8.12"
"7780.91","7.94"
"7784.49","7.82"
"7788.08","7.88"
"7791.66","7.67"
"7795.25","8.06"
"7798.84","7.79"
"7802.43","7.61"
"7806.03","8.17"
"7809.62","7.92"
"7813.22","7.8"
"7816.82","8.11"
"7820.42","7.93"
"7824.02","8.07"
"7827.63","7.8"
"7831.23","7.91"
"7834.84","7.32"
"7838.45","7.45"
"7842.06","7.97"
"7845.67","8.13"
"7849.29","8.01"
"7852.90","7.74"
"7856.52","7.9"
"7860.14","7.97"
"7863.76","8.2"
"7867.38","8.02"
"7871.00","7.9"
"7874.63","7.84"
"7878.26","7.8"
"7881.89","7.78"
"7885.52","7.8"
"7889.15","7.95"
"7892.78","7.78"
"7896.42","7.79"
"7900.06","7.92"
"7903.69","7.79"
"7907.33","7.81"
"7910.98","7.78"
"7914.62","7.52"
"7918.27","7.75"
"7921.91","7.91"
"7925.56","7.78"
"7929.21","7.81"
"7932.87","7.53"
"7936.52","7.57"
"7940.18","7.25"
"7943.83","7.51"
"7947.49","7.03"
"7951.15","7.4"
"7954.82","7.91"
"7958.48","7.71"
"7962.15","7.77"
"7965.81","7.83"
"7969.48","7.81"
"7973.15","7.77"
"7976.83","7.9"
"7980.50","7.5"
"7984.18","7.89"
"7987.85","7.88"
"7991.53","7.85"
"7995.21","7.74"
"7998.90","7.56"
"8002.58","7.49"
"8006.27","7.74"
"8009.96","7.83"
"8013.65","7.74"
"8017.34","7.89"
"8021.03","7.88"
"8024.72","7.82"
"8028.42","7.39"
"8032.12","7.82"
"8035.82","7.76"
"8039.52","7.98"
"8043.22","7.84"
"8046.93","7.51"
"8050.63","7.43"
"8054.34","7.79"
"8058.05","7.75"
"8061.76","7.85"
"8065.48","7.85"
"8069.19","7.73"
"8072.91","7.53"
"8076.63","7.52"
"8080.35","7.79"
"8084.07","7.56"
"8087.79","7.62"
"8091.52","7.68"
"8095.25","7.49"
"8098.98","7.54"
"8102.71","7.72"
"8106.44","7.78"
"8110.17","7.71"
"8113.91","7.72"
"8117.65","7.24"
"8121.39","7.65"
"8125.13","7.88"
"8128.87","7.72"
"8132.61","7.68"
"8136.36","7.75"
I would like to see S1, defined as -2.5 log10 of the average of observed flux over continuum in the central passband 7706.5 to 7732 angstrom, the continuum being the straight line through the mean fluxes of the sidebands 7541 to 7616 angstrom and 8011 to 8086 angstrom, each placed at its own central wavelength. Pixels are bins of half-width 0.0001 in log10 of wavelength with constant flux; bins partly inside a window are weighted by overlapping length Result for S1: 0.02 mag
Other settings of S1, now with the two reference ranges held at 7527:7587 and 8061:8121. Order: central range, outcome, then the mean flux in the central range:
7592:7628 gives 0.02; 8.03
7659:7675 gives 0.08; 7.49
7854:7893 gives 0.00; 7.91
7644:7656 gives -0.01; 8.21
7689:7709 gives 0.05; 7.68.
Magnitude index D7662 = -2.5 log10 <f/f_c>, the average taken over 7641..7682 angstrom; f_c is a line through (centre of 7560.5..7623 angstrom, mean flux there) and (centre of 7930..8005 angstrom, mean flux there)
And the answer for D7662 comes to 0.011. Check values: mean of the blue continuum 8.06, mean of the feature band 7.9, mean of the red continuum 7.65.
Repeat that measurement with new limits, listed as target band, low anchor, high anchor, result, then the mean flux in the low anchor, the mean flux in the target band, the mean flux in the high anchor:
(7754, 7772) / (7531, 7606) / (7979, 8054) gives 0.00 mag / 8.15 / 7.94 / 7.73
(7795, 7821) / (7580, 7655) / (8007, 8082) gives 0.00 mag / 8.09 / 7.92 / 7.73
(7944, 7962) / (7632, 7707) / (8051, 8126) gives 0.03 mag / 7.89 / 7.53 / 7.66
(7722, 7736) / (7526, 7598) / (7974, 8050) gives 0.02 mag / 8.18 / 7.9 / 7.75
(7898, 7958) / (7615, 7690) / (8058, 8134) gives 0.02 mag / 8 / 7.64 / 7.67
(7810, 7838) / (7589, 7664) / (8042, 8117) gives 0.01 mag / 8.05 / 7.83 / 7.66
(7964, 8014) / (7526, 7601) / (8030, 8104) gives 0.00 mag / 8.17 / 7.75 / 7.69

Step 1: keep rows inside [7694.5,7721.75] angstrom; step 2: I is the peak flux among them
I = 8.03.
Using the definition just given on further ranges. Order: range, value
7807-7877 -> 8.2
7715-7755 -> 8.26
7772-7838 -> 8.23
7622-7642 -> 8.47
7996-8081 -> 7.98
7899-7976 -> 7.92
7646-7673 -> 8.46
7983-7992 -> 7.89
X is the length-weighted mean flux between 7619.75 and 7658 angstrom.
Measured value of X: 8.21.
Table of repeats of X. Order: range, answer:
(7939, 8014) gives 7.67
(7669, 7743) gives 7.92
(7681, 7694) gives 8.04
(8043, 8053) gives 7.56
